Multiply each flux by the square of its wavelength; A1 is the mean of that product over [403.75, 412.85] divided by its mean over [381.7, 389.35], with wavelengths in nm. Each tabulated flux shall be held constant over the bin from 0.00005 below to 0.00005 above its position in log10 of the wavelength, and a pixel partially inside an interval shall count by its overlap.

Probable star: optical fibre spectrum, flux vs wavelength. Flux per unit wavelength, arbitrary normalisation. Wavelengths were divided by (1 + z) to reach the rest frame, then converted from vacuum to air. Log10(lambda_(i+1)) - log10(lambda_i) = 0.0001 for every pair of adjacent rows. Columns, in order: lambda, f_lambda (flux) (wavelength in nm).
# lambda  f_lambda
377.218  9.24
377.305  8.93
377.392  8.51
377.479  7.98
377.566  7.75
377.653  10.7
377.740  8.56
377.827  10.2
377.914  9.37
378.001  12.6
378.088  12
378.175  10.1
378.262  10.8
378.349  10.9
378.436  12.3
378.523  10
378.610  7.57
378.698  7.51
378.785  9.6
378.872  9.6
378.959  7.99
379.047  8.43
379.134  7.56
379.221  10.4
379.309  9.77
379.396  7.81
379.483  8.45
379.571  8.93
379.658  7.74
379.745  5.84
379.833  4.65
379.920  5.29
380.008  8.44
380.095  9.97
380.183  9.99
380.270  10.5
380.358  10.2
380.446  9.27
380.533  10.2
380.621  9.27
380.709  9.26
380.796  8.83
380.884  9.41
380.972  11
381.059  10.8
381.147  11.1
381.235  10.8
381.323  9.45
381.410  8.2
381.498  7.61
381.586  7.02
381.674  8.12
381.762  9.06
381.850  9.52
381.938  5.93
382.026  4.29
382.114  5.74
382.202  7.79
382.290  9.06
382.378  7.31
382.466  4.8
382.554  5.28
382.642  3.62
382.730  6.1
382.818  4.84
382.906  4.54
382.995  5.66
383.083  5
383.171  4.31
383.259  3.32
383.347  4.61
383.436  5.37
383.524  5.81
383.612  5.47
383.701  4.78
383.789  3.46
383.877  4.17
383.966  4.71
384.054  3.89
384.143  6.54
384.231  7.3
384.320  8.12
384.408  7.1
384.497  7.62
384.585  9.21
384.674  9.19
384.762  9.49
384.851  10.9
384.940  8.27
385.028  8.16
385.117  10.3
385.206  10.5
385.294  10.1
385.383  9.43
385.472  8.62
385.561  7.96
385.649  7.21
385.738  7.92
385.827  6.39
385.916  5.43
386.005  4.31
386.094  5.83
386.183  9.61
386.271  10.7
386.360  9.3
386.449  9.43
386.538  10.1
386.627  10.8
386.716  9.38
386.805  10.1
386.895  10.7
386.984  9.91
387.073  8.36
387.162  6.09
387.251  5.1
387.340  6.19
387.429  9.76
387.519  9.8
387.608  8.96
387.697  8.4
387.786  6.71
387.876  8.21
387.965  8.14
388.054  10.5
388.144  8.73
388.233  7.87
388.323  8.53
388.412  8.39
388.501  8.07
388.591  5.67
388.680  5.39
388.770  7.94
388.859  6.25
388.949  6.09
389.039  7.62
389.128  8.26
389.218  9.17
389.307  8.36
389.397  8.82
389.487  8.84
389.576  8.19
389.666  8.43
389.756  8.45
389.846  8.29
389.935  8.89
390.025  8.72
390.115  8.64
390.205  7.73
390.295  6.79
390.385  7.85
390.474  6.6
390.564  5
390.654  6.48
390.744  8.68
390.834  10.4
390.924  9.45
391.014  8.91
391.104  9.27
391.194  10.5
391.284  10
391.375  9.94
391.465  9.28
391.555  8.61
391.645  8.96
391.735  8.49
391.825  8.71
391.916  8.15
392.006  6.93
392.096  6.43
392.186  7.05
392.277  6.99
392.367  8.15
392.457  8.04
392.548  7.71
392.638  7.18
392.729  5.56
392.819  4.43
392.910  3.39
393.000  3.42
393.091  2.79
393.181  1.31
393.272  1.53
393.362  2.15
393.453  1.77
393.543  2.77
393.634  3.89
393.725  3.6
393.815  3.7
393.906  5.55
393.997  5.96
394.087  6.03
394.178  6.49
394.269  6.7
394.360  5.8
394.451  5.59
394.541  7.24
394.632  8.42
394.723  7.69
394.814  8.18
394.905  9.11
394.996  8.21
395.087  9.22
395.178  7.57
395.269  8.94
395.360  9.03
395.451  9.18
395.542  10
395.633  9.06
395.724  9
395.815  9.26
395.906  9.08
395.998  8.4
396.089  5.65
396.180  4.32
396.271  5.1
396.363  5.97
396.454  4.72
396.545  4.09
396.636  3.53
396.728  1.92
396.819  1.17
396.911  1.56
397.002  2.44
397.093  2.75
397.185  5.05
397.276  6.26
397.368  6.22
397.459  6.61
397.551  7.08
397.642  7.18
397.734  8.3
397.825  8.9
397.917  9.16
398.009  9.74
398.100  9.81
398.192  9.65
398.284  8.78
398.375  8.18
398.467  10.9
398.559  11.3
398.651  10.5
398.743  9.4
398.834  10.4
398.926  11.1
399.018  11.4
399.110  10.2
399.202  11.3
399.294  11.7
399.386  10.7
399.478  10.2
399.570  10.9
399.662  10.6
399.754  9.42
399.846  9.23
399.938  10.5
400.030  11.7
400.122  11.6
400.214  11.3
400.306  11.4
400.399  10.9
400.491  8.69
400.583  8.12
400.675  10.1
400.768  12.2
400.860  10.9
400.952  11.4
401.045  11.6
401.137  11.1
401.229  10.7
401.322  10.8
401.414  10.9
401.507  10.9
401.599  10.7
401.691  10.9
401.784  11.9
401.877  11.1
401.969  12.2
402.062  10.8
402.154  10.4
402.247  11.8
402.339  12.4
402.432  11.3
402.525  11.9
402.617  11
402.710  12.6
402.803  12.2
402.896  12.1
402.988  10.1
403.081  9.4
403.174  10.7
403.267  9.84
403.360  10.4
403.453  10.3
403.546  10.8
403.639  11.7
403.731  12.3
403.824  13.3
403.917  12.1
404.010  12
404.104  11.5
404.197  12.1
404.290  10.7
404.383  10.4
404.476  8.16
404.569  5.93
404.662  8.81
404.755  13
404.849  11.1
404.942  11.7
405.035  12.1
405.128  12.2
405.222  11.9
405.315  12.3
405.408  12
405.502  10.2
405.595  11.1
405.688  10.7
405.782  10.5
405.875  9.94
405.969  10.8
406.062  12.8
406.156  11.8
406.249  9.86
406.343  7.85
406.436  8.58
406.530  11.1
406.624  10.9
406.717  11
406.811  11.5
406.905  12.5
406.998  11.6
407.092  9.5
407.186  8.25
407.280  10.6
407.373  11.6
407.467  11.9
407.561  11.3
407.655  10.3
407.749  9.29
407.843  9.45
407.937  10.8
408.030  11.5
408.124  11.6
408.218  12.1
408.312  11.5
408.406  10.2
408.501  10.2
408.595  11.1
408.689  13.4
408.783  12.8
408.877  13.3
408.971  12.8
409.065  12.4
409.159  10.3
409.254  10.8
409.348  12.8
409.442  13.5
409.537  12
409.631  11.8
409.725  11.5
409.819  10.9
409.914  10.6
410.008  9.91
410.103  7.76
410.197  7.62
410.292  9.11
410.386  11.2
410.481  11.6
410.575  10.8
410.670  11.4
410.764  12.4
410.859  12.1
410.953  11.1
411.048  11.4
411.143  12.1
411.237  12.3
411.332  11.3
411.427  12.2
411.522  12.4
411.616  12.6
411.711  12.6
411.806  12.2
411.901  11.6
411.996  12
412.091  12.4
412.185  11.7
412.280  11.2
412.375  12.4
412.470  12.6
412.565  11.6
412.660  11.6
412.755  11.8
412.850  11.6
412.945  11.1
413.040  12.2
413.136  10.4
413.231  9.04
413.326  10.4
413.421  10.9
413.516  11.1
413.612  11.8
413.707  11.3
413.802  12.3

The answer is 1.7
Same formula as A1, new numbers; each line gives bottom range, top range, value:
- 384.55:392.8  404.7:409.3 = 1.48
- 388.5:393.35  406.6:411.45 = 1.66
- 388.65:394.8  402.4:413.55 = 1.76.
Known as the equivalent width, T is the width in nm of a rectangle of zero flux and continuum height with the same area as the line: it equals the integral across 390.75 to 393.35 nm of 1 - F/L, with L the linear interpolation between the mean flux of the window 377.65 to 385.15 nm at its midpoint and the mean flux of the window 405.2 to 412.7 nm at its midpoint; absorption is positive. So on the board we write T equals 0.58 nm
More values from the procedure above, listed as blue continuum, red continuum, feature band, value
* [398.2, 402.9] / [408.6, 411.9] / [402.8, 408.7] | 0.177 nm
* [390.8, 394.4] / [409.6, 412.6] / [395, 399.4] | -0.043 nm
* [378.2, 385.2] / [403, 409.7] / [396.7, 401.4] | 0.467 nm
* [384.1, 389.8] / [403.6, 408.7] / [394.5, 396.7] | 0.459 nm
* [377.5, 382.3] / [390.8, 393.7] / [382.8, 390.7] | -0.025 nm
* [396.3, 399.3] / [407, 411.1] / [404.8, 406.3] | -0.206 nm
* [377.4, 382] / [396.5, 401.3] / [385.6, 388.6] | 0.241 nm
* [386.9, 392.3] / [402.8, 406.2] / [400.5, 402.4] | -0.101 nm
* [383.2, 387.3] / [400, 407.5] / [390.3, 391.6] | 0.012 nm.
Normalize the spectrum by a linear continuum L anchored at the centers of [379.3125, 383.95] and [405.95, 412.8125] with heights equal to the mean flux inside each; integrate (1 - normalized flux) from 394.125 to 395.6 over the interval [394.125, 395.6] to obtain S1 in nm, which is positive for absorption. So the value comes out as 0.20 nm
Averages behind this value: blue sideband 7.27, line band 7.96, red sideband 11.3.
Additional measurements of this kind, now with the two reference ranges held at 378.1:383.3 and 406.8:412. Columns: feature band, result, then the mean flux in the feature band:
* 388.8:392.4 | 0.39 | 8.21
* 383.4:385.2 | 0.30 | 7.08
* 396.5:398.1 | 0.71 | 5.54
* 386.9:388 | 0.10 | 8.07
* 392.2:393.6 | 0.73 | 4.53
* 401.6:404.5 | -0.18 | 11.3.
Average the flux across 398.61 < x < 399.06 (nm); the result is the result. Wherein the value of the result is 10.6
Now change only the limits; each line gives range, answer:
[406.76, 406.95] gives 11.9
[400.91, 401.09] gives 11.5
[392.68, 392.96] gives 4.47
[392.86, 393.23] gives 2.73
